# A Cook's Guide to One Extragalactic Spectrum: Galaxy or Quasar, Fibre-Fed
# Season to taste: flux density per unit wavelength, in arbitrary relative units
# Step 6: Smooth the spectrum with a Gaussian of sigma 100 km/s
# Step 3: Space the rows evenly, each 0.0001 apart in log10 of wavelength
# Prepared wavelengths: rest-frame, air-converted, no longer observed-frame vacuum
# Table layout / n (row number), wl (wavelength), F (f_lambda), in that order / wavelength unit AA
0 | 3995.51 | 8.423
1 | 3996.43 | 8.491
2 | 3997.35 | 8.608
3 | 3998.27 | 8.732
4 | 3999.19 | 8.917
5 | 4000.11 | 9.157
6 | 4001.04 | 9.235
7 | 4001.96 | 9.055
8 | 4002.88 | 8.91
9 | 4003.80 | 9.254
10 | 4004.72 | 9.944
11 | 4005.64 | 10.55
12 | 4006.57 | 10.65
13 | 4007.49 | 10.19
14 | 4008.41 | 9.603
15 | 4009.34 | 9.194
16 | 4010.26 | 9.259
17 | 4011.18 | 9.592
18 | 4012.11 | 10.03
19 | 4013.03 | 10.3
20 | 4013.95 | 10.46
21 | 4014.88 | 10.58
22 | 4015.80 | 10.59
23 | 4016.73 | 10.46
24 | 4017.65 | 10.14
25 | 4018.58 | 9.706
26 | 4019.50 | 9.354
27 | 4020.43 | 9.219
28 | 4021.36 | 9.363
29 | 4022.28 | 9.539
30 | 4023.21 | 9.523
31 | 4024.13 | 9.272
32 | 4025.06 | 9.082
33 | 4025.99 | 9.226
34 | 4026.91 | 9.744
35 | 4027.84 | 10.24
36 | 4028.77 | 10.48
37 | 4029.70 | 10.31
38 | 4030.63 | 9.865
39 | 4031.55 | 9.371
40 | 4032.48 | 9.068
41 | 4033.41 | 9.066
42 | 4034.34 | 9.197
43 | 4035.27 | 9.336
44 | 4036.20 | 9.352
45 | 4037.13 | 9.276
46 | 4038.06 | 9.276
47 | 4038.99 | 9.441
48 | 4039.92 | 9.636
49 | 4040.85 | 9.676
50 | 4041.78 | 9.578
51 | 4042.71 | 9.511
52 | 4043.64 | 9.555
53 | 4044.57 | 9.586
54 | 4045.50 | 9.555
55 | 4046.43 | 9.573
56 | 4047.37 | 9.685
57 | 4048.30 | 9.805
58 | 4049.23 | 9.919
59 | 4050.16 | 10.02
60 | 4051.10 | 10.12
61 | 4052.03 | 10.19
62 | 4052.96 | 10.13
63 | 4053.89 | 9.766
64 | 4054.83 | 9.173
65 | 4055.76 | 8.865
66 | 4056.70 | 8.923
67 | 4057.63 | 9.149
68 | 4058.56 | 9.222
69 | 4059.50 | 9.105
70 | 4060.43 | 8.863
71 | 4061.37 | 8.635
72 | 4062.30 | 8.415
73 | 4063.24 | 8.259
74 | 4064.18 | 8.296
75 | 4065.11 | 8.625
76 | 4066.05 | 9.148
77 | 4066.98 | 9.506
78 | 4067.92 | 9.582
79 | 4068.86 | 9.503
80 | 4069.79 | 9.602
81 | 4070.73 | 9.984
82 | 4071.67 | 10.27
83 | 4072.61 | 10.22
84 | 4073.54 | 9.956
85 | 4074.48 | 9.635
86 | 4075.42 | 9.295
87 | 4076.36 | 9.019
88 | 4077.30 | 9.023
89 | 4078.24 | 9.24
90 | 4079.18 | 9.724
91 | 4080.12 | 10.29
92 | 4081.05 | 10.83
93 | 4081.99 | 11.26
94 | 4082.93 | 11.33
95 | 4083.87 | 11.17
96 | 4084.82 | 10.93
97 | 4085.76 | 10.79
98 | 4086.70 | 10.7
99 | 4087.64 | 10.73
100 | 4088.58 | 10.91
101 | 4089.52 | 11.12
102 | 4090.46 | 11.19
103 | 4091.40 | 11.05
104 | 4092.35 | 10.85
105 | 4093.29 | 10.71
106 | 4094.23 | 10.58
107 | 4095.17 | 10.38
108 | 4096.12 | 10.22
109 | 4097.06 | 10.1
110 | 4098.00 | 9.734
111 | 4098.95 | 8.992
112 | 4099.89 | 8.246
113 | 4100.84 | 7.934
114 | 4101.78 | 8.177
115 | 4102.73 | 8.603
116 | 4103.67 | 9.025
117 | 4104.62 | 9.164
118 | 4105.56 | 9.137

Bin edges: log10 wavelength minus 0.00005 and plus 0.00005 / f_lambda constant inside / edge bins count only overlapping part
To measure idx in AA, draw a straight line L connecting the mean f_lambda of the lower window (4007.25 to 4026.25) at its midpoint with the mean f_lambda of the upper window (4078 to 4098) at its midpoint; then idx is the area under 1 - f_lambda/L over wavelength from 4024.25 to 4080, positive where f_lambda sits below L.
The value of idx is 4.0 AA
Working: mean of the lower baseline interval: 9.75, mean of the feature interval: 9.46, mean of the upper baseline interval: 10.7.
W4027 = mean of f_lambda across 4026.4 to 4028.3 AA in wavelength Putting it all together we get 9.99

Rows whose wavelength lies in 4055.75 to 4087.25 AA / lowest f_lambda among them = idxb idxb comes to 8.259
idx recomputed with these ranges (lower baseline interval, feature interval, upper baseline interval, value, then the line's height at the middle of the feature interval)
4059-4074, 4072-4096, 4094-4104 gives -3.1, 9.24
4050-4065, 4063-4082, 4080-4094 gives 1.0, 10.1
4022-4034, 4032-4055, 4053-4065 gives -0.8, 9.26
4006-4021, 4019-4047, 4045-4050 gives 0.9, 9.82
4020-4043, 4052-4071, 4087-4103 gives 1.1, 9.74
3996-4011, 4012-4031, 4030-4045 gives -1.0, 9.4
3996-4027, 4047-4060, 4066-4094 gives 0.6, 10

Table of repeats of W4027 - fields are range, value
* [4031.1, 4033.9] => 9.15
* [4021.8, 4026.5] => 9.35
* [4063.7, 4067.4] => 8.89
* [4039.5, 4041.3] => 9.66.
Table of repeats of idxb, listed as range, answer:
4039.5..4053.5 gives 9.511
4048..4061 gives 8.863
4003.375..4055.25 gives 9.066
